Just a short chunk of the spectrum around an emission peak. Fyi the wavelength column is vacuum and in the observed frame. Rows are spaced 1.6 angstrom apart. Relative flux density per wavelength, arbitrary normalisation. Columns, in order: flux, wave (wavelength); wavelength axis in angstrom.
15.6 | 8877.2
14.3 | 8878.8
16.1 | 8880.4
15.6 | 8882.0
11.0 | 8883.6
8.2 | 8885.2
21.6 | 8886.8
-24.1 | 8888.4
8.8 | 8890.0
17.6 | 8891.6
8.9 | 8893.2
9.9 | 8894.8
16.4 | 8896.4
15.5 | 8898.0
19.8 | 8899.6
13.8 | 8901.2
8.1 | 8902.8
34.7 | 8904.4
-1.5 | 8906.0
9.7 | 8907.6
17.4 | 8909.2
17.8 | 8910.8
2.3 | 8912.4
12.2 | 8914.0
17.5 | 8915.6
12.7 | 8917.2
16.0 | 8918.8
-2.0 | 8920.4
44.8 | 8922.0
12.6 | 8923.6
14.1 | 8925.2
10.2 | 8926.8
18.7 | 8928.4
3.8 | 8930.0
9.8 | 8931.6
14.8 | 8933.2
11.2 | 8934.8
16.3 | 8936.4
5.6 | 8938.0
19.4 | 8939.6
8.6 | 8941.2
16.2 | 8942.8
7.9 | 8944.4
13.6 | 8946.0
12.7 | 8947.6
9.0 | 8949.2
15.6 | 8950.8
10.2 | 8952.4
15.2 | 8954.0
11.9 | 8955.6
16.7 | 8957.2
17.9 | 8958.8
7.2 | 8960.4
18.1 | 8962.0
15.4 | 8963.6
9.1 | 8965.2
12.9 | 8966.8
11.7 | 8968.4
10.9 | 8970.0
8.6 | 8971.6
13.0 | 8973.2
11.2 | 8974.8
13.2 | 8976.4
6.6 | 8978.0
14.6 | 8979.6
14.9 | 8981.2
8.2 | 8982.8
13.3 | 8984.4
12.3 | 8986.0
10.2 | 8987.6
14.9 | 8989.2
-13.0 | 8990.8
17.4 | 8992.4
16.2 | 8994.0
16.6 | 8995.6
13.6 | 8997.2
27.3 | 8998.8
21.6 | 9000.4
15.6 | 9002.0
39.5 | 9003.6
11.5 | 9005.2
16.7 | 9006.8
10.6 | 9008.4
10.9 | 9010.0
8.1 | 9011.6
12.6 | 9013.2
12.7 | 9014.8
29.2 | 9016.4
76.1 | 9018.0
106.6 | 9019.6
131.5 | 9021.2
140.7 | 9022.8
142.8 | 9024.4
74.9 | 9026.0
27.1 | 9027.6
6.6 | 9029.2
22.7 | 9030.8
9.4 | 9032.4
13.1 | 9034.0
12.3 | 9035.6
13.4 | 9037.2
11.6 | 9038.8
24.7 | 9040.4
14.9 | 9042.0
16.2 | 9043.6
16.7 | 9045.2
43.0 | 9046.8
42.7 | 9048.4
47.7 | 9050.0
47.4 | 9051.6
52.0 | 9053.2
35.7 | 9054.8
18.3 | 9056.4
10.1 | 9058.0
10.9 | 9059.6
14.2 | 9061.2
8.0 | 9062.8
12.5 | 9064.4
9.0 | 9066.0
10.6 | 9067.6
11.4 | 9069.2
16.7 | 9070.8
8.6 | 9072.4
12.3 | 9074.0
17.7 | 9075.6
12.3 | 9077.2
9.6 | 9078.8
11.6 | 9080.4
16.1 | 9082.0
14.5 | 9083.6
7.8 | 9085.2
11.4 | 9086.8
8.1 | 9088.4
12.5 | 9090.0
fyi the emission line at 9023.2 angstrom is Halpha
